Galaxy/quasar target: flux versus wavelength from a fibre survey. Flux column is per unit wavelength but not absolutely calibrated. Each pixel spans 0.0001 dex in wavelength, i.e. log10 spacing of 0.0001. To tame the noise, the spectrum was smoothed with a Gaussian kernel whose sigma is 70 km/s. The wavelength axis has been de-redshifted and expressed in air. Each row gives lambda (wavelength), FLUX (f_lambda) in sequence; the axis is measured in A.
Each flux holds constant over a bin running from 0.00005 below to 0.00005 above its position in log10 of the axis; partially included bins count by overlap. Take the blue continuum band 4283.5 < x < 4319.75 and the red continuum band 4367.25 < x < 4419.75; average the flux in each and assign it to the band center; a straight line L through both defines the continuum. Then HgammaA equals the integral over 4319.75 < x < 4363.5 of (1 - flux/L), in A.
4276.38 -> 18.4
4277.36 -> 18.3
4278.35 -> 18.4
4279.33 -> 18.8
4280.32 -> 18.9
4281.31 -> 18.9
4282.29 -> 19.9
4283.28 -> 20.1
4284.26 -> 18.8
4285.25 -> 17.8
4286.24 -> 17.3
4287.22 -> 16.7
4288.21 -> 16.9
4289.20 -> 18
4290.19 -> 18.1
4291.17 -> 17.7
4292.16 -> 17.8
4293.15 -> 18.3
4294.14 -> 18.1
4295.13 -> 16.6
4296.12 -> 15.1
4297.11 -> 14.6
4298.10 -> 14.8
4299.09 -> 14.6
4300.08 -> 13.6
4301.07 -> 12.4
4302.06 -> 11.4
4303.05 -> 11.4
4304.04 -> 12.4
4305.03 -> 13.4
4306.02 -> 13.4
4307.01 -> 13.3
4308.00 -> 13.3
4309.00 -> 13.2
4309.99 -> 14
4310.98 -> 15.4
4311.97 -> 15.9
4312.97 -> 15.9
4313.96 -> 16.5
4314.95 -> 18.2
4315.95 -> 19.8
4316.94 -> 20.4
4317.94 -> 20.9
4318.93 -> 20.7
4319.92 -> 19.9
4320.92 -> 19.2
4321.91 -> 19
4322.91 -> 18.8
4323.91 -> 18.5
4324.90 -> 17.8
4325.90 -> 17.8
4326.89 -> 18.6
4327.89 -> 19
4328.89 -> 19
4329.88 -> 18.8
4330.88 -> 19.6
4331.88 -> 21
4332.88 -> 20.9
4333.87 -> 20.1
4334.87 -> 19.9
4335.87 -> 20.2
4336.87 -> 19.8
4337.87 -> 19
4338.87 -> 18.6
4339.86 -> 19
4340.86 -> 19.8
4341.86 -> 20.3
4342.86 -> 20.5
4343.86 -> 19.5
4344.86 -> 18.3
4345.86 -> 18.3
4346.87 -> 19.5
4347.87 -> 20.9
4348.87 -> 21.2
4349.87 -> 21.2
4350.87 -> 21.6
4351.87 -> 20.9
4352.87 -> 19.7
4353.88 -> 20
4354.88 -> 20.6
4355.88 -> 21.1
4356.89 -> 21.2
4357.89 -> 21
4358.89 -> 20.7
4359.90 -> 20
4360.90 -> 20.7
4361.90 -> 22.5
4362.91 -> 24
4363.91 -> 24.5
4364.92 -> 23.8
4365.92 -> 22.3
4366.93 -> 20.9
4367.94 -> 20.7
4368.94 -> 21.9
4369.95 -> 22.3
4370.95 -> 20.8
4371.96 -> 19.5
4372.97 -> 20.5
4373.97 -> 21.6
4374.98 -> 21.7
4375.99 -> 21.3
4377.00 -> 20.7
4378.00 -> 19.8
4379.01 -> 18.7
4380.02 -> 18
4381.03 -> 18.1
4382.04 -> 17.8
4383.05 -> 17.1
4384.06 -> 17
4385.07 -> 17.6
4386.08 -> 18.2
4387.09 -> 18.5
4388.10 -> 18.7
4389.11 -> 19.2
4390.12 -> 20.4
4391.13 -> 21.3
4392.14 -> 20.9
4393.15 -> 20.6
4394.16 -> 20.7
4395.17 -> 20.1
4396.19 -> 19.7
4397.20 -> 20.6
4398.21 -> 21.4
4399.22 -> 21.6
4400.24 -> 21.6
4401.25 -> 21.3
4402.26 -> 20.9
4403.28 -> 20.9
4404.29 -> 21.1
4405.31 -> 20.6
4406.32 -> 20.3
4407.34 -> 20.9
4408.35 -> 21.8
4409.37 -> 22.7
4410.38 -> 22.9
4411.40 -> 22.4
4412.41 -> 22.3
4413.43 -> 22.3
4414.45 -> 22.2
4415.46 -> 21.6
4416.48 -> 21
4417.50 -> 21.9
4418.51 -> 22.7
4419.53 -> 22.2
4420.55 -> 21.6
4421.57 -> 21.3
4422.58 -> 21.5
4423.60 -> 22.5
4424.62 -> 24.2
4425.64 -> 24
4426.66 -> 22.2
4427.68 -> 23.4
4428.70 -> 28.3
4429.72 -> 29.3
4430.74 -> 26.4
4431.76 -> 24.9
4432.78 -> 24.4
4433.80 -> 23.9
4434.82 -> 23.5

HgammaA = -4.6 A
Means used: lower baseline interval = 16.1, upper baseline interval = 20.6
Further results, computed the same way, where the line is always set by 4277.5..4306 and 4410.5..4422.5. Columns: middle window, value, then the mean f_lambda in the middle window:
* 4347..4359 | -1.04 A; 20.8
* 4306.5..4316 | 1.07 A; 15.3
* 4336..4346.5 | -0.41 A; 19.3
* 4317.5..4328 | -0.77 A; 19.1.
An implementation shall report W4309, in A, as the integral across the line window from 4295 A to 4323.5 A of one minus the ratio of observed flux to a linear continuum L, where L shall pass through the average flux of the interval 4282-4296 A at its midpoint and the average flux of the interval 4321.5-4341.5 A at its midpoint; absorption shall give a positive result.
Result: 4.3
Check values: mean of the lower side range 17.9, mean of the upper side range 19.3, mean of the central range 15.8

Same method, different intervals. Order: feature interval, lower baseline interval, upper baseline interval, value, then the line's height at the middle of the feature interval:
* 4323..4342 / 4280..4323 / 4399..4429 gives -1.3 A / 18.1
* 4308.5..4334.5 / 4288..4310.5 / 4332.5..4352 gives -1.3 A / 17.5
